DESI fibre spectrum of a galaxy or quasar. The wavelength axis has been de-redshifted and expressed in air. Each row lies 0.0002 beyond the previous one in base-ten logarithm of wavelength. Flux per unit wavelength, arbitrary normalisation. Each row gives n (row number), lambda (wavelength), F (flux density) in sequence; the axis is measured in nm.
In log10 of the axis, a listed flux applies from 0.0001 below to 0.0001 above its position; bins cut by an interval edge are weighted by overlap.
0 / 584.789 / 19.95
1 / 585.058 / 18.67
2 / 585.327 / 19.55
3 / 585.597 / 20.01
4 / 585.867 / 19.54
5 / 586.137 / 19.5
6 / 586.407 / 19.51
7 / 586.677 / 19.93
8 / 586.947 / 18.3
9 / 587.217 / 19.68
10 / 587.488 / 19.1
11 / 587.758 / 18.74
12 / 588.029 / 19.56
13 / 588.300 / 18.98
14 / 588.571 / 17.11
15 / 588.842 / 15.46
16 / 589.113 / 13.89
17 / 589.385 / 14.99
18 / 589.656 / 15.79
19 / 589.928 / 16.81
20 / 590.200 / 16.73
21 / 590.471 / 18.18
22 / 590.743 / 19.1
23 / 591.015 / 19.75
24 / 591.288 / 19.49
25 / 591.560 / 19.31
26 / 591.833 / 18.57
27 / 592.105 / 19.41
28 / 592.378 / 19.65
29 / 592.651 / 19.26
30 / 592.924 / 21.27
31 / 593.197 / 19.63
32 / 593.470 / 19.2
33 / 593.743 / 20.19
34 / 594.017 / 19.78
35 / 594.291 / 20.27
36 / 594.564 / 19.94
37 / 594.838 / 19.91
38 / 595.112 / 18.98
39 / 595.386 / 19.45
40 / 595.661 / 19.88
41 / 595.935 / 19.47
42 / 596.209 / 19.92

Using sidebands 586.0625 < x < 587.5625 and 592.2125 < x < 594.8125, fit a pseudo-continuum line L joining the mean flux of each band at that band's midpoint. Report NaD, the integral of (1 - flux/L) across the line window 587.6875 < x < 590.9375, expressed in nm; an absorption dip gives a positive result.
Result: 0.40 nm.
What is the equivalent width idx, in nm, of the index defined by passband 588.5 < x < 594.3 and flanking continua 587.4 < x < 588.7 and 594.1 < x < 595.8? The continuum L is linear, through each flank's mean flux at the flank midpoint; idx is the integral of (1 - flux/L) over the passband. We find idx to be 0.27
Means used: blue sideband 18.7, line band 18.3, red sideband 19.7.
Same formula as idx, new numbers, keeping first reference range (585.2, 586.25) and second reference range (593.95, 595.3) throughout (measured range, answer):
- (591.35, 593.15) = 0.01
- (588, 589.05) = 0.13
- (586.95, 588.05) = 0.03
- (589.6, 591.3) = 0.15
